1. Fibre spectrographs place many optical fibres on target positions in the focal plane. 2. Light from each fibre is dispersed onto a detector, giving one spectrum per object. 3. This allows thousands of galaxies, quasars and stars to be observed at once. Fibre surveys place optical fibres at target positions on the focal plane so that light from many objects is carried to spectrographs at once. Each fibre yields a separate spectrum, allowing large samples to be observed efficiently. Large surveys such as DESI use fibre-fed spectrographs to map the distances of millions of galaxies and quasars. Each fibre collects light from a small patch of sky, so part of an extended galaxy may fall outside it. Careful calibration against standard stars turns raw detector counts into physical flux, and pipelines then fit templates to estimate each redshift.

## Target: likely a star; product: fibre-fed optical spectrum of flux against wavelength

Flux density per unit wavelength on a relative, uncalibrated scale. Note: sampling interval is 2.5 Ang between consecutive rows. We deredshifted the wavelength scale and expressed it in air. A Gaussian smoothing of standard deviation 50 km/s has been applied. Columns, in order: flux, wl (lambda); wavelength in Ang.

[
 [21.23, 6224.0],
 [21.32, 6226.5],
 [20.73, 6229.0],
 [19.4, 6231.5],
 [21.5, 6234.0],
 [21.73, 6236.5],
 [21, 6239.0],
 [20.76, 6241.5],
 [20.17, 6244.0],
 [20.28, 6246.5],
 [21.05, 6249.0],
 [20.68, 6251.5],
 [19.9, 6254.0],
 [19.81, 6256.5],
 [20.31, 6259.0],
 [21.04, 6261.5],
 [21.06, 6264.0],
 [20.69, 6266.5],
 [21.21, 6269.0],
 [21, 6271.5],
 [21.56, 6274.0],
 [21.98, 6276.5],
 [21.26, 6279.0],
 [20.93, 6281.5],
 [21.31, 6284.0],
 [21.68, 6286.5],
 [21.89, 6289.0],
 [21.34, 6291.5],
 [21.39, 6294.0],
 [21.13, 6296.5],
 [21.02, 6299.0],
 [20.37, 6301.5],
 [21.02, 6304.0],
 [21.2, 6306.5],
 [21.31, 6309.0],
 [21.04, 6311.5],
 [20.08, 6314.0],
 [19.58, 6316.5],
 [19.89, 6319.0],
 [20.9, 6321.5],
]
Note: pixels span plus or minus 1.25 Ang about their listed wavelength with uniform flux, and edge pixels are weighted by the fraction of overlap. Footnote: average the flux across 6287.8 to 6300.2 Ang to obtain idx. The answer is 21.4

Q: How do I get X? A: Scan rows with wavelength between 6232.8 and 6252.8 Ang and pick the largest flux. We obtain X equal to 21.73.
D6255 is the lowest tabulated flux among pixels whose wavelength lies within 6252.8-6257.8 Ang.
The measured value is 19.81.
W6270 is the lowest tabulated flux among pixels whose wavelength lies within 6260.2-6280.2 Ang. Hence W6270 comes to 20.69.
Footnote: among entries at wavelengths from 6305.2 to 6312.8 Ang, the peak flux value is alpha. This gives 21.31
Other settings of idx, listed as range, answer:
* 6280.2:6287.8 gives 21.3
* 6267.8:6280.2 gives 21.4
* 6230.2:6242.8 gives 20.9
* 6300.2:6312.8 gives 21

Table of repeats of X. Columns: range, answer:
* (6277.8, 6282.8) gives 21.26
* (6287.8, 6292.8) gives 21.89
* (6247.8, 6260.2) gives 21.05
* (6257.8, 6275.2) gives 21.56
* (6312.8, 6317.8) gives 20.08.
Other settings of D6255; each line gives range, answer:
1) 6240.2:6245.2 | 20.17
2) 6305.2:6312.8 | 21.04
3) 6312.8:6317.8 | 19.58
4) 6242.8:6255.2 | 19.9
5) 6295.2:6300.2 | 21.02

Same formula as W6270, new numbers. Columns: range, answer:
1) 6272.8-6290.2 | 20.93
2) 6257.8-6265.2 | 20.31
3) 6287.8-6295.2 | 21.34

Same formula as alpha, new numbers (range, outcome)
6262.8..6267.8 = 21.06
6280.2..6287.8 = 21.68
